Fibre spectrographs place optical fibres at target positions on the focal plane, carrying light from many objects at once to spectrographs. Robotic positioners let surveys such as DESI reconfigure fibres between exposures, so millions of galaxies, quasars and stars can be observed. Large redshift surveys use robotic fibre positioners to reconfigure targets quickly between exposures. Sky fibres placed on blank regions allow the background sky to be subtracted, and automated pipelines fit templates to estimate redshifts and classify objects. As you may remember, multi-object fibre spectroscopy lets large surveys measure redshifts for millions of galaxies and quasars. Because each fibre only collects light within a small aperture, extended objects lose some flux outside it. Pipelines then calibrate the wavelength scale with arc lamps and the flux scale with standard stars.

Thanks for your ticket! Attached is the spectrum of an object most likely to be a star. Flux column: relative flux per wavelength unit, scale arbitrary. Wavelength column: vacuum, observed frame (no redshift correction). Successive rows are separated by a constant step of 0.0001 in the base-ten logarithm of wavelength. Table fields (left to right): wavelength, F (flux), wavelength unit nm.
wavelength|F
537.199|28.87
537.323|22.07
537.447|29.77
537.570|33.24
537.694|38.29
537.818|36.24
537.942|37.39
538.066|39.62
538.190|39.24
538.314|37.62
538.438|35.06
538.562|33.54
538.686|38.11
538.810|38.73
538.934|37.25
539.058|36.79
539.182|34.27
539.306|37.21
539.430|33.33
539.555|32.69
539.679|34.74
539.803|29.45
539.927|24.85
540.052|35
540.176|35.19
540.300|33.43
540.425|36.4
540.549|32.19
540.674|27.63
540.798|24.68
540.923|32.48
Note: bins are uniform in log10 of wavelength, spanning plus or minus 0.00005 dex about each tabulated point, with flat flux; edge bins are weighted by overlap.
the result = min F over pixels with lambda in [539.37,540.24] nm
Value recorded 24.85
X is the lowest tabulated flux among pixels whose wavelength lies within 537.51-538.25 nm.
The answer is 33.24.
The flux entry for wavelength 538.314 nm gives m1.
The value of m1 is 37.62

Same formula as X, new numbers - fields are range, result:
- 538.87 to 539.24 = 34.27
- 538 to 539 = 33.54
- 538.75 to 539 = 37.25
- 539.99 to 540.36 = 33.43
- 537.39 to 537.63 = 29.77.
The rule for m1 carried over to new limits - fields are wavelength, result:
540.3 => 33.43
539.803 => 29.45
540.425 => 36.4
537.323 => 22.07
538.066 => 39.62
